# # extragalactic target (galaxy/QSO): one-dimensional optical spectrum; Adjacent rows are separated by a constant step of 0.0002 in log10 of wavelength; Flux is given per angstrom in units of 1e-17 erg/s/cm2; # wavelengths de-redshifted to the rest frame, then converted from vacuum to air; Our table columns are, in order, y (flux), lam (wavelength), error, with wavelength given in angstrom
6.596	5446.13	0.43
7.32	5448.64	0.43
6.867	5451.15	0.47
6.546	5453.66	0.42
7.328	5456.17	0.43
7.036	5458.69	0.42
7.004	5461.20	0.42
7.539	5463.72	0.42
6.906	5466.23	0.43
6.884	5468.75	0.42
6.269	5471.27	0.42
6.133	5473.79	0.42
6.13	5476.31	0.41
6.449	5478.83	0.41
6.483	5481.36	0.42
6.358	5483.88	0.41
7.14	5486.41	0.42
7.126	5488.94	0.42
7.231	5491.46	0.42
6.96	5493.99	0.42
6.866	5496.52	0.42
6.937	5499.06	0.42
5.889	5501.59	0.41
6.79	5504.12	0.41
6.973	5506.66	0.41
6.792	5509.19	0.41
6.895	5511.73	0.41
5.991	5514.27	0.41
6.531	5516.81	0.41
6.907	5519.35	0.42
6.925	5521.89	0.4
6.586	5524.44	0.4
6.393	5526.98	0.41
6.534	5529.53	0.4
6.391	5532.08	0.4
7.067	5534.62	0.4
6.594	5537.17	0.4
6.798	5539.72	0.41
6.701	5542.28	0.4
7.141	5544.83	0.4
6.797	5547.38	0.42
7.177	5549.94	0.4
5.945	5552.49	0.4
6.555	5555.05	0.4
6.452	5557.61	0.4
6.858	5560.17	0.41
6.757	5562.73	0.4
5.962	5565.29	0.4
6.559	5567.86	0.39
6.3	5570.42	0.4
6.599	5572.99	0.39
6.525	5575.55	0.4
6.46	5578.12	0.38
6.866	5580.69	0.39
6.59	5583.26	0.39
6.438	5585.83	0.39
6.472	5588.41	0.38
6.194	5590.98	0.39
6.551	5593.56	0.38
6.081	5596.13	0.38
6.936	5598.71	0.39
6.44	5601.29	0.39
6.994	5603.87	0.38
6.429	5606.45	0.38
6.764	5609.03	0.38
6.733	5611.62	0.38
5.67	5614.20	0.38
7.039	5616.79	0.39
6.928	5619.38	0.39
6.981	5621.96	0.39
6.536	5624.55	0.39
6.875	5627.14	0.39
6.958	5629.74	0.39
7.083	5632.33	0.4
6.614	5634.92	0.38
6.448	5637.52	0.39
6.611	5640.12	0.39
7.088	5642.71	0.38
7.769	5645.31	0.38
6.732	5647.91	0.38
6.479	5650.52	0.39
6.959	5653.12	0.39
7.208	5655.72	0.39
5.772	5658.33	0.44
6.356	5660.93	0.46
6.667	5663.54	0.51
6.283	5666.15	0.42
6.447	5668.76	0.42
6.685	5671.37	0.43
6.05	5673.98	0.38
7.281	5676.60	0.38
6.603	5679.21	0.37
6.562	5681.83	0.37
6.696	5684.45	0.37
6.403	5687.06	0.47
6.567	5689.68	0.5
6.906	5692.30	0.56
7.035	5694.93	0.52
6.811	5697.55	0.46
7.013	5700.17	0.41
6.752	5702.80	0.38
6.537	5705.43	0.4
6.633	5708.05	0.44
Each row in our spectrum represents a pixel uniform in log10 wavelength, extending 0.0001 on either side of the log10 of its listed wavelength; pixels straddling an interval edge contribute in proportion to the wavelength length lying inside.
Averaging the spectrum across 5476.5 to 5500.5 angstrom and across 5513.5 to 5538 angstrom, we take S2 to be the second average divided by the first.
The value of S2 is 0.97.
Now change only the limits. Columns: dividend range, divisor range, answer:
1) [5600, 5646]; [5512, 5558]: 1.02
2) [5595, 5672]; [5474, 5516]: 1.00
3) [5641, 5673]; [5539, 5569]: 1.01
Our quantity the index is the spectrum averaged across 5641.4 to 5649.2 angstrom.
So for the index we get 7.2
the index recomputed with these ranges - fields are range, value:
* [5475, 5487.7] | 6.51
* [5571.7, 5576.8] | 6.57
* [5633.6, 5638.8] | 6.53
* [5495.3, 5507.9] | 6.69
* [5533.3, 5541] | 6.82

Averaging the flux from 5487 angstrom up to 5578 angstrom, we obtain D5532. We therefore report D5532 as 6.67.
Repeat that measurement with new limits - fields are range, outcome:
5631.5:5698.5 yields 6.69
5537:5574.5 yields 6.61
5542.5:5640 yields 6.61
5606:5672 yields 6.7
